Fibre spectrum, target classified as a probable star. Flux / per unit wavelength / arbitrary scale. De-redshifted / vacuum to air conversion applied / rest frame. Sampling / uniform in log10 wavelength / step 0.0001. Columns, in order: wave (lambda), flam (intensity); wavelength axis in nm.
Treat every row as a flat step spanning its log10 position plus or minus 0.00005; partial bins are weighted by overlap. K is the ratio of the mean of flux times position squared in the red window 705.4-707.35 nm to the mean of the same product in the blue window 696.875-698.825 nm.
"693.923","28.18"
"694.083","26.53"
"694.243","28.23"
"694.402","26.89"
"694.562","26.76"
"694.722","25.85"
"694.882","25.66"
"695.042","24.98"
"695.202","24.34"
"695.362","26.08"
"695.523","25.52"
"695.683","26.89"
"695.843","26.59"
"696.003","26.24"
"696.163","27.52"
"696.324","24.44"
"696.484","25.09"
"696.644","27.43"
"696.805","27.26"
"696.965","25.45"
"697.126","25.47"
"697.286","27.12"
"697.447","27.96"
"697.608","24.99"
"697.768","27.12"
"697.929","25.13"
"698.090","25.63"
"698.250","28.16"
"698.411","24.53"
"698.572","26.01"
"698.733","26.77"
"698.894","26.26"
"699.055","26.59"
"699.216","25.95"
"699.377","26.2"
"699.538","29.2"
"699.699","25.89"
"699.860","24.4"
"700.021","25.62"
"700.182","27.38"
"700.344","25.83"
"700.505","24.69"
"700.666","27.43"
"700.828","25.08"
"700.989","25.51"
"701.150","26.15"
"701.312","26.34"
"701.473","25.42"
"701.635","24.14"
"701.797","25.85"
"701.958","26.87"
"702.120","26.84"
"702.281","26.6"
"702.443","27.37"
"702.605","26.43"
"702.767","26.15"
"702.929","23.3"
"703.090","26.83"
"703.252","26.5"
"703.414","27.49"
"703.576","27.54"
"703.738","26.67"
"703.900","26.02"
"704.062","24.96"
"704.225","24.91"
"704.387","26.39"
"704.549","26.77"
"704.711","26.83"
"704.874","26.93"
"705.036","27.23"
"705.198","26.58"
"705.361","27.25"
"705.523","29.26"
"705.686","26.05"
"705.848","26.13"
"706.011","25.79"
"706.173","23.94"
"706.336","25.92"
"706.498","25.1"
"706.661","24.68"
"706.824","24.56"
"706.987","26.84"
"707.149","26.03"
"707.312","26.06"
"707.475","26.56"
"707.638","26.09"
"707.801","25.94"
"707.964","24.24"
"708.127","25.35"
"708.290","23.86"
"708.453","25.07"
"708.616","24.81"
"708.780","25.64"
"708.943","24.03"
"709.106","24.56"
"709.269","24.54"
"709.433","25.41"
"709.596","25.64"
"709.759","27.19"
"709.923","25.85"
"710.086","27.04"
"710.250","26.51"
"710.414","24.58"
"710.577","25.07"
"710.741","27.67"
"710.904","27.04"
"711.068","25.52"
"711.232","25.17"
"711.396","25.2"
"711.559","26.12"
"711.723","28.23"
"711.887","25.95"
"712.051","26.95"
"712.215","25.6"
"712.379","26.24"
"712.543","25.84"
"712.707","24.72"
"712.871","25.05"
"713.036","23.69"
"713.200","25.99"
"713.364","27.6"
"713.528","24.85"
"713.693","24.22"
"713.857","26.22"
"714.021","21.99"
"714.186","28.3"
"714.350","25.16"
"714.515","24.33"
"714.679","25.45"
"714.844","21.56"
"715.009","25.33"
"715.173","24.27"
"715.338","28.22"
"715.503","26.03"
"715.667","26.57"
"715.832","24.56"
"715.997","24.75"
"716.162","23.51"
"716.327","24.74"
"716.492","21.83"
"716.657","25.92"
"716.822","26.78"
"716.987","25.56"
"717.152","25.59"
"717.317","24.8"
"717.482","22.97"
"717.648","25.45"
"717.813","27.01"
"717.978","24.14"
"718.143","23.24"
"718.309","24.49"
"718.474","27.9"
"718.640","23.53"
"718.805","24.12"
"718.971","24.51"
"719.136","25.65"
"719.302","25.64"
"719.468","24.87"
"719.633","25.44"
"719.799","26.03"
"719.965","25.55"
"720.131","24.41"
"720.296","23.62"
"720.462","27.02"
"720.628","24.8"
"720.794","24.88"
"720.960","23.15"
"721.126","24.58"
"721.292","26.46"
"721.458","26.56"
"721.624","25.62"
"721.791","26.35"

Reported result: 1.0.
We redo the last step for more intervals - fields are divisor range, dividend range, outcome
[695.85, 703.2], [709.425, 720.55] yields 1.01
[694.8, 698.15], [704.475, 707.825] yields 1.03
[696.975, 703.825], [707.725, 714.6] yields 1.00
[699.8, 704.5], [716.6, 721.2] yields 1.01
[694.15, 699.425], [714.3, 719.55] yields 1.01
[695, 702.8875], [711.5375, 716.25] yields 1.01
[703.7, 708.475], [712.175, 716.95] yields 0.99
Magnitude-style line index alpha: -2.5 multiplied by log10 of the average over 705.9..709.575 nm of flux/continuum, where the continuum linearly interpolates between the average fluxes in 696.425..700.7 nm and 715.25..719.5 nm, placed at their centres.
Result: 0.02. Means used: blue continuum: 26.3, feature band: 25.2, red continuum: 25.1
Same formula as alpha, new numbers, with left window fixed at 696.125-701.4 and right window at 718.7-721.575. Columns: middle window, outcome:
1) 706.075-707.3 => 0.02 mag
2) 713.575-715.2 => 0.03 mag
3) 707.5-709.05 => 0.03 mag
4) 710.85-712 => -0.03 mag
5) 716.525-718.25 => 0.01 mag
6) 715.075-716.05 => -0.02 mag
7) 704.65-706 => -0.04 mag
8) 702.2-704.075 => -0.02 mag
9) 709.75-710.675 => -0.01 mag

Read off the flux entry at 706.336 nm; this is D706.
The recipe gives 25.92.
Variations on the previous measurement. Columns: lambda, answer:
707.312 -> 26.06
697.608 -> 24.99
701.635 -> 24.14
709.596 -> 25.64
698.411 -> 24.53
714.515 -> 24.33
